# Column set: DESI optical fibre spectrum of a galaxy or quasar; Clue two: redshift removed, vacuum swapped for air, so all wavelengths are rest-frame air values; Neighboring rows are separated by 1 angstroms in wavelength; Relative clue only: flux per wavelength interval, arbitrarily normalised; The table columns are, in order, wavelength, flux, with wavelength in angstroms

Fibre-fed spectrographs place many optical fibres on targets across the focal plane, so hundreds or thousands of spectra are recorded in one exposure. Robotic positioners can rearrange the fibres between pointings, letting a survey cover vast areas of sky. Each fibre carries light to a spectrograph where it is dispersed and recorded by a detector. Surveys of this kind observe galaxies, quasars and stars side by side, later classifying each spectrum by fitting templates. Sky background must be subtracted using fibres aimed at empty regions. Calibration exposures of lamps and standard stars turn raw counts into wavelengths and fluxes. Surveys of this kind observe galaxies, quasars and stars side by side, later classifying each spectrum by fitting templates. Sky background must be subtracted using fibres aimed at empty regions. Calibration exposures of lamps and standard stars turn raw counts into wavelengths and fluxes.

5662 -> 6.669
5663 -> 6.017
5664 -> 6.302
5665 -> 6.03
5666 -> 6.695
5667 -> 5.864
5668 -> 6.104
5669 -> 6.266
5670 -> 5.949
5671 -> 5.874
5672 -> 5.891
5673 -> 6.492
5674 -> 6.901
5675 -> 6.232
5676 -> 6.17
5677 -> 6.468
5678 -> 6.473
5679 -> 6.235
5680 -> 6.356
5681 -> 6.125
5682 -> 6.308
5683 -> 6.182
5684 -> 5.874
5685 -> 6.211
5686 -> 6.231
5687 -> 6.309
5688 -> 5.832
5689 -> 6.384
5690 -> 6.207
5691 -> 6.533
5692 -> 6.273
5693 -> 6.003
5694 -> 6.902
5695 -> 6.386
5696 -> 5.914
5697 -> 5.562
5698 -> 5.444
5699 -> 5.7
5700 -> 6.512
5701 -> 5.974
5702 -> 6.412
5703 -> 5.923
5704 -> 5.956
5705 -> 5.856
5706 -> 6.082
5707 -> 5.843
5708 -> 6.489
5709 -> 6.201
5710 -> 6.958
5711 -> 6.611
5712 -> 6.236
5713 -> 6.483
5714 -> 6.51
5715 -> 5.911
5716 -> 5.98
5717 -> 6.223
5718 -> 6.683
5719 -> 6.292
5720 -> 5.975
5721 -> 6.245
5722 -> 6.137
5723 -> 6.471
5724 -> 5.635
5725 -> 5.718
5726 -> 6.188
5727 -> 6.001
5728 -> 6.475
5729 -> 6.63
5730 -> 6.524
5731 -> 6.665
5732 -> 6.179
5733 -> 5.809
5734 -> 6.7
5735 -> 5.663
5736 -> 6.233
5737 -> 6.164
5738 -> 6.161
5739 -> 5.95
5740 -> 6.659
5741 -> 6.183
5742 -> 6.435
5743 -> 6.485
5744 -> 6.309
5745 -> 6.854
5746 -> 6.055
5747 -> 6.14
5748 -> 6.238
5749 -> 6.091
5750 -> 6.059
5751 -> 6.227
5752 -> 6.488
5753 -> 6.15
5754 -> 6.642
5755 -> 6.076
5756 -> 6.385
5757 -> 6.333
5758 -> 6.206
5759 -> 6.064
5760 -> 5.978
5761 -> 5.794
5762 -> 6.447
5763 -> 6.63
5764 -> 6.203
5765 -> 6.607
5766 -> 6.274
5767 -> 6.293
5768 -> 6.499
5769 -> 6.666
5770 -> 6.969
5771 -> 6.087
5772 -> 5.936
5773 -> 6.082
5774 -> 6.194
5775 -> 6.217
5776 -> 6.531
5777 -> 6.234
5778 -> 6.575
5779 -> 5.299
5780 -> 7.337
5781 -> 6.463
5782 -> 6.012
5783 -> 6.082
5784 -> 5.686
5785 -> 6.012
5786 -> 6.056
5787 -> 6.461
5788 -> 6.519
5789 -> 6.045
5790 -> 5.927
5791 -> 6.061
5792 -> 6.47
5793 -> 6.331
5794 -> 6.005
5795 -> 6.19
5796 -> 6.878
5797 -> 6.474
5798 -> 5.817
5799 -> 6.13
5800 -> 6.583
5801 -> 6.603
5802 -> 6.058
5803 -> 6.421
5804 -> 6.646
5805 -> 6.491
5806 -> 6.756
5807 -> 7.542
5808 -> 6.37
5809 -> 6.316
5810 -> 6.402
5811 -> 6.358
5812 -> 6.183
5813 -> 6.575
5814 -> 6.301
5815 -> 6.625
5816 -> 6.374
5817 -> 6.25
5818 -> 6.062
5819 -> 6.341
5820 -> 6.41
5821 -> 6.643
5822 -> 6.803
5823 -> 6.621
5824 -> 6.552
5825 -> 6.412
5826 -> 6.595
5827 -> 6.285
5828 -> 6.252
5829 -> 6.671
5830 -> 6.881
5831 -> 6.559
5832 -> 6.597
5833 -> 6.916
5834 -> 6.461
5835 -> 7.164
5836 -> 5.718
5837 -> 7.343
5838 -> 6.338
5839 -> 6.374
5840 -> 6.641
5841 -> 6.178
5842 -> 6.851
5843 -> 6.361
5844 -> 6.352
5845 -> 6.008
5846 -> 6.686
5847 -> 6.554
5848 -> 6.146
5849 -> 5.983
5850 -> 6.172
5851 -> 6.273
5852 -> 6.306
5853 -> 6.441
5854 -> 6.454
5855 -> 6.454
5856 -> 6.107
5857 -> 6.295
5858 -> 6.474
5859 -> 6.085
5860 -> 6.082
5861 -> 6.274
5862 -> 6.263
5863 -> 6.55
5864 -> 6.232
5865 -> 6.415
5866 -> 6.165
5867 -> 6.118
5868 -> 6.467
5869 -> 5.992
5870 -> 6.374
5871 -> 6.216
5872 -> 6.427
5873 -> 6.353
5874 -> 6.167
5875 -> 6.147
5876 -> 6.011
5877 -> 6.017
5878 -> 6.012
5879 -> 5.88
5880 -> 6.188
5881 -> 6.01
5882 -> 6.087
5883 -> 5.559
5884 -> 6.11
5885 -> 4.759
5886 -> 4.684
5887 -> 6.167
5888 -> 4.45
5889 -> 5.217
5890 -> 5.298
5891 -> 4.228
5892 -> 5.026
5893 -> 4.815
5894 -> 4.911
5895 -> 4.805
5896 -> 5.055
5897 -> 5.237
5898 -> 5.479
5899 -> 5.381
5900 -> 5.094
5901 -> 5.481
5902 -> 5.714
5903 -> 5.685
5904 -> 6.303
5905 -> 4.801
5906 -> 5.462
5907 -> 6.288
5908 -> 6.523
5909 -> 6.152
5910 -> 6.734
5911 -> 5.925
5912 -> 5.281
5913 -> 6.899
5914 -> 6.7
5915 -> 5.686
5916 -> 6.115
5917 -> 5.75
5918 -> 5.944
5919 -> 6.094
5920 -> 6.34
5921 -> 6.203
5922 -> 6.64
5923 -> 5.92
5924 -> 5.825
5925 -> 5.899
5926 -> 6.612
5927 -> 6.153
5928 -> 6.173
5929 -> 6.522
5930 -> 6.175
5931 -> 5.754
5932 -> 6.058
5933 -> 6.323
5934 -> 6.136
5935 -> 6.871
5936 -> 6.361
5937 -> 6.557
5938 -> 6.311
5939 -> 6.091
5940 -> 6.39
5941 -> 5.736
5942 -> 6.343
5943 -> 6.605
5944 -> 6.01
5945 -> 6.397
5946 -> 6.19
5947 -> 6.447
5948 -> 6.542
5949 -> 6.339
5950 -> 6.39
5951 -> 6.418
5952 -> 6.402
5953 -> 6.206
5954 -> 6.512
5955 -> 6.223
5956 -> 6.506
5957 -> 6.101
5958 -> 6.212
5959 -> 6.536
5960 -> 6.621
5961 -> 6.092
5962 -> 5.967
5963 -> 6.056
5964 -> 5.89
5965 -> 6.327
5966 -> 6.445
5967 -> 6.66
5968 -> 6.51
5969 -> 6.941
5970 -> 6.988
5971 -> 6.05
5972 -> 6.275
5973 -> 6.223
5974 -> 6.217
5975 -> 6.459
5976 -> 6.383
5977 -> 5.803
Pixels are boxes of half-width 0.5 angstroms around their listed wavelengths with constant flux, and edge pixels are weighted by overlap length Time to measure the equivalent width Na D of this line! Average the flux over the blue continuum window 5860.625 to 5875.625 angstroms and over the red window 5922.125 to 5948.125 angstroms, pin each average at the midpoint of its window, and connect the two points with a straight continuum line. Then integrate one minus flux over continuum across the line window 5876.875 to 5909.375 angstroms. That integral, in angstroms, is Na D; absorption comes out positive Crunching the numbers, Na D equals 4.1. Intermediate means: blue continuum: 6.28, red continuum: 6.25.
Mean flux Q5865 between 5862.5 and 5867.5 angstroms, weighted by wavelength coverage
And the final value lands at 6.3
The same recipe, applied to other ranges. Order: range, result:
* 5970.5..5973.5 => 6.18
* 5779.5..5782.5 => 6.6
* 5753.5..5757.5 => 6.36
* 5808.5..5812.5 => 6.31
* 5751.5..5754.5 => 6.43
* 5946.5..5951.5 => 6.43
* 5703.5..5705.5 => 5.91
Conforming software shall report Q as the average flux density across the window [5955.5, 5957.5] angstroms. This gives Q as 6.3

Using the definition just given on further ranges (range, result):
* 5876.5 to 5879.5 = 5.97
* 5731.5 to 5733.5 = 5.99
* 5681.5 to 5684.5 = 6.12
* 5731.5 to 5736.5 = 6.12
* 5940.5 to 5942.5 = 6.04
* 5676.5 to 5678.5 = 6.47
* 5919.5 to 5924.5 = 6.19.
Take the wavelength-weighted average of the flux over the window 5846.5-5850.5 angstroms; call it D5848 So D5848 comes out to 6.21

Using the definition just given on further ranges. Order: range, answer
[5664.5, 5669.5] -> 6.19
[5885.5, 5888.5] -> 5.1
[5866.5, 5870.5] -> 6.24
